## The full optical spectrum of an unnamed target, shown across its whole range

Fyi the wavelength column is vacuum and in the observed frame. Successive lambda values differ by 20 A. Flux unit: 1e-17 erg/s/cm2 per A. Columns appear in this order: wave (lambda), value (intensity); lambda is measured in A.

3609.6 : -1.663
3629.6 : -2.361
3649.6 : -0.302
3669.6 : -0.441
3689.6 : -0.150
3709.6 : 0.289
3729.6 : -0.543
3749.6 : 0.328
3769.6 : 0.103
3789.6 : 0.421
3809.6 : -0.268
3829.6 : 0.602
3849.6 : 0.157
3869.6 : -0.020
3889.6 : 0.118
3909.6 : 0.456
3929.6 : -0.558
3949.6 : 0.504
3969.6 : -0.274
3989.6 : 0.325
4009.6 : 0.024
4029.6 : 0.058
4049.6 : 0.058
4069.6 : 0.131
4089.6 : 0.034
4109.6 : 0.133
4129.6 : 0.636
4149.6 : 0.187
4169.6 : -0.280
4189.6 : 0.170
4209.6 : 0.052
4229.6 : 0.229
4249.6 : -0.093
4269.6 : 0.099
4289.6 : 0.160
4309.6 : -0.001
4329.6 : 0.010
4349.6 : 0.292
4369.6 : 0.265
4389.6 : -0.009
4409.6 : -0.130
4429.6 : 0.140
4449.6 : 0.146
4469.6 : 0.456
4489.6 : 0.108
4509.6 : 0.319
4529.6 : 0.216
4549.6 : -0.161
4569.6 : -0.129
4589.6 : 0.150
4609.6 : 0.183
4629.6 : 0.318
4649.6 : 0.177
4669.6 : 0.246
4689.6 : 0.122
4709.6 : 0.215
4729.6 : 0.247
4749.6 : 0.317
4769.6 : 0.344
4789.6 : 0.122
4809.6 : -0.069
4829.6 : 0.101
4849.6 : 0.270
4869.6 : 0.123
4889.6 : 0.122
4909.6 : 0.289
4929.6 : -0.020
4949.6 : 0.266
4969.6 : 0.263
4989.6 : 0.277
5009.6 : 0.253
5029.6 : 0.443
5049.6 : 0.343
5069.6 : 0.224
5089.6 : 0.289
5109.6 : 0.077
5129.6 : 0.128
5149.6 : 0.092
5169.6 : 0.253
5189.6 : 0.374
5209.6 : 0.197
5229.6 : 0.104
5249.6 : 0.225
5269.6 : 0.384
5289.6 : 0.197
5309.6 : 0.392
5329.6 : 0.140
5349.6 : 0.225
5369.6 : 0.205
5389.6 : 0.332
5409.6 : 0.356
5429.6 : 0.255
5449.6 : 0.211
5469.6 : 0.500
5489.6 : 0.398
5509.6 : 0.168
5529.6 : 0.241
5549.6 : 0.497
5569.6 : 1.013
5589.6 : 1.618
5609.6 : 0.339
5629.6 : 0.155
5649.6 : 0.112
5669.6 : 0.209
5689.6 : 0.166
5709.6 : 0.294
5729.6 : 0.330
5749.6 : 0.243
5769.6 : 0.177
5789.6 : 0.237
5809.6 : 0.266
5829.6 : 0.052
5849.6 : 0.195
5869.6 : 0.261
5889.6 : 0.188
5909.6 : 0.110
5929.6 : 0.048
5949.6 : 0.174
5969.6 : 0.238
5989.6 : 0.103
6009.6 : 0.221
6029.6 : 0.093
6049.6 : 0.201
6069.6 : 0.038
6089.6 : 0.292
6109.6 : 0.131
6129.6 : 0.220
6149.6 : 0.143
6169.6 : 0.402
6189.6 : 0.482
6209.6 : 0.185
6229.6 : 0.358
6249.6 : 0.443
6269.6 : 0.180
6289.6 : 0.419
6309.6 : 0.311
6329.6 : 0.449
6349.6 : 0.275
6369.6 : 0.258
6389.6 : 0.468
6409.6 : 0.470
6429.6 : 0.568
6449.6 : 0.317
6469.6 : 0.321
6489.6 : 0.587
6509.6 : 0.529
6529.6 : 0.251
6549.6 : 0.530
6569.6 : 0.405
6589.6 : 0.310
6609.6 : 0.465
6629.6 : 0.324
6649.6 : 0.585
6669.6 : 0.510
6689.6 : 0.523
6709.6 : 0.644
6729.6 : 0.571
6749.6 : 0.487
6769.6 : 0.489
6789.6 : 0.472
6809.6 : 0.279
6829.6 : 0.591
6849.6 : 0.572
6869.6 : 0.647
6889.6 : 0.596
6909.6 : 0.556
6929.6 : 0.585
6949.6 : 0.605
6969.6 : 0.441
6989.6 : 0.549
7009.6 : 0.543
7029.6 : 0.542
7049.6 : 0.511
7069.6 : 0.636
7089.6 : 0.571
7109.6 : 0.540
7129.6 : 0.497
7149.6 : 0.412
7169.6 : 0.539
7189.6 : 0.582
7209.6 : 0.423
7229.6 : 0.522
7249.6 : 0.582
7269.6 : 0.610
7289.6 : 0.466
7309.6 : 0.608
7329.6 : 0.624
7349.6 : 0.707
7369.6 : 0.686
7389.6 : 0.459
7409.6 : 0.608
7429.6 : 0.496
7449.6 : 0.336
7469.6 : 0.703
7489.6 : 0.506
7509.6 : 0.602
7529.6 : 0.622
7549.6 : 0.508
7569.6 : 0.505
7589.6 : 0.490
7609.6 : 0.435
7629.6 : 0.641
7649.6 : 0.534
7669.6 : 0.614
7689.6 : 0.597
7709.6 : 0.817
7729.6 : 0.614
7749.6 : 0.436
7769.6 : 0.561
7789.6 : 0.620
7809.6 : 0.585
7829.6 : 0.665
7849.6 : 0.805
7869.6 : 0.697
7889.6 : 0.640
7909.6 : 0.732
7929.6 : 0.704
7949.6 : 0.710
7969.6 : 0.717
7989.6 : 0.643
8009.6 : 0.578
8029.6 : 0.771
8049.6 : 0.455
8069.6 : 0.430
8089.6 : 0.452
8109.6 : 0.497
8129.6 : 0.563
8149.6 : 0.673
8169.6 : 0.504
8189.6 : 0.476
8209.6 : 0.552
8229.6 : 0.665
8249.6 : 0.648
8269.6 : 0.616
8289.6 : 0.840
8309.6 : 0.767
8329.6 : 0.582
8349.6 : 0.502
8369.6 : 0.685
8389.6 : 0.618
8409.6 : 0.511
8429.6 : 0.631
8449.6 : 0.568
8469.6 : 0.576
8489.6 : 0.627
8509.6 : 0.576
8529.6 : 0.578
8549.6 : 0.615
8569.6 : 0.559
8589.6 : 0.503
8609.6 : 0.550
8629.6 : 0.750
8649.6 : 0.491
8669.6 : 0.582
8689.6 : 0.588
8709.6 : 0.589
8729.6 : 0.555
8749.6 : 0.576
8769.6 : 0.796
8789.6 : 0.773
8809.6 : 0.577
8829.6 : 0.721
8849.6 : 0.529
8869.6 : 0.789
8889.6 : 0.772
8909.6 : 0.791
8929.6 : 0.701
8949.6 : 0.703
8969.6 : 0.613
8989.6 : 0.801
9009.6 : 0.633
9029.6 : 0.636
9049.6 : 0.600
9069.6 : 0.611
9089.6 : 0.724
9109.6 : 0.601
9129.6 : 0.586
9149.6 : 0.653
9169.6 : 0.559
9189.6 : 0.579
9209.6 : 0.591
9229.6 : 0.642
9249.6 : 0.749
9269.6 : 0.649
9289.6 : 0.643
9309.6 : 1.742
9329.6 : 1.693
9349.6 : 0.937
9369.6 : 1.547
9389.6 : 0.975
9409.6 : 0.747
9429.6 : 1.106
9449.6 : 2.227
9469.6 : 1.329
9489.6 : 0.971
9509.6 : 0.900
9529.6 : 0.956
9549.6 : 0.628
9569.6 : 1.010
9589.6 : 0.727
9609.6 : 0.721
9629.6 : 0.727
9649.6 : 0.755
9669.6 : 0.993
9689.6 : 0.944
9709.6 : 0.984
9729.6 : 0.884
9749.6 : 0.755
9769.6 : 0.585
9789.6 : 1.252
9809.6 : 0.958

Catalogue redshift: 0.660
